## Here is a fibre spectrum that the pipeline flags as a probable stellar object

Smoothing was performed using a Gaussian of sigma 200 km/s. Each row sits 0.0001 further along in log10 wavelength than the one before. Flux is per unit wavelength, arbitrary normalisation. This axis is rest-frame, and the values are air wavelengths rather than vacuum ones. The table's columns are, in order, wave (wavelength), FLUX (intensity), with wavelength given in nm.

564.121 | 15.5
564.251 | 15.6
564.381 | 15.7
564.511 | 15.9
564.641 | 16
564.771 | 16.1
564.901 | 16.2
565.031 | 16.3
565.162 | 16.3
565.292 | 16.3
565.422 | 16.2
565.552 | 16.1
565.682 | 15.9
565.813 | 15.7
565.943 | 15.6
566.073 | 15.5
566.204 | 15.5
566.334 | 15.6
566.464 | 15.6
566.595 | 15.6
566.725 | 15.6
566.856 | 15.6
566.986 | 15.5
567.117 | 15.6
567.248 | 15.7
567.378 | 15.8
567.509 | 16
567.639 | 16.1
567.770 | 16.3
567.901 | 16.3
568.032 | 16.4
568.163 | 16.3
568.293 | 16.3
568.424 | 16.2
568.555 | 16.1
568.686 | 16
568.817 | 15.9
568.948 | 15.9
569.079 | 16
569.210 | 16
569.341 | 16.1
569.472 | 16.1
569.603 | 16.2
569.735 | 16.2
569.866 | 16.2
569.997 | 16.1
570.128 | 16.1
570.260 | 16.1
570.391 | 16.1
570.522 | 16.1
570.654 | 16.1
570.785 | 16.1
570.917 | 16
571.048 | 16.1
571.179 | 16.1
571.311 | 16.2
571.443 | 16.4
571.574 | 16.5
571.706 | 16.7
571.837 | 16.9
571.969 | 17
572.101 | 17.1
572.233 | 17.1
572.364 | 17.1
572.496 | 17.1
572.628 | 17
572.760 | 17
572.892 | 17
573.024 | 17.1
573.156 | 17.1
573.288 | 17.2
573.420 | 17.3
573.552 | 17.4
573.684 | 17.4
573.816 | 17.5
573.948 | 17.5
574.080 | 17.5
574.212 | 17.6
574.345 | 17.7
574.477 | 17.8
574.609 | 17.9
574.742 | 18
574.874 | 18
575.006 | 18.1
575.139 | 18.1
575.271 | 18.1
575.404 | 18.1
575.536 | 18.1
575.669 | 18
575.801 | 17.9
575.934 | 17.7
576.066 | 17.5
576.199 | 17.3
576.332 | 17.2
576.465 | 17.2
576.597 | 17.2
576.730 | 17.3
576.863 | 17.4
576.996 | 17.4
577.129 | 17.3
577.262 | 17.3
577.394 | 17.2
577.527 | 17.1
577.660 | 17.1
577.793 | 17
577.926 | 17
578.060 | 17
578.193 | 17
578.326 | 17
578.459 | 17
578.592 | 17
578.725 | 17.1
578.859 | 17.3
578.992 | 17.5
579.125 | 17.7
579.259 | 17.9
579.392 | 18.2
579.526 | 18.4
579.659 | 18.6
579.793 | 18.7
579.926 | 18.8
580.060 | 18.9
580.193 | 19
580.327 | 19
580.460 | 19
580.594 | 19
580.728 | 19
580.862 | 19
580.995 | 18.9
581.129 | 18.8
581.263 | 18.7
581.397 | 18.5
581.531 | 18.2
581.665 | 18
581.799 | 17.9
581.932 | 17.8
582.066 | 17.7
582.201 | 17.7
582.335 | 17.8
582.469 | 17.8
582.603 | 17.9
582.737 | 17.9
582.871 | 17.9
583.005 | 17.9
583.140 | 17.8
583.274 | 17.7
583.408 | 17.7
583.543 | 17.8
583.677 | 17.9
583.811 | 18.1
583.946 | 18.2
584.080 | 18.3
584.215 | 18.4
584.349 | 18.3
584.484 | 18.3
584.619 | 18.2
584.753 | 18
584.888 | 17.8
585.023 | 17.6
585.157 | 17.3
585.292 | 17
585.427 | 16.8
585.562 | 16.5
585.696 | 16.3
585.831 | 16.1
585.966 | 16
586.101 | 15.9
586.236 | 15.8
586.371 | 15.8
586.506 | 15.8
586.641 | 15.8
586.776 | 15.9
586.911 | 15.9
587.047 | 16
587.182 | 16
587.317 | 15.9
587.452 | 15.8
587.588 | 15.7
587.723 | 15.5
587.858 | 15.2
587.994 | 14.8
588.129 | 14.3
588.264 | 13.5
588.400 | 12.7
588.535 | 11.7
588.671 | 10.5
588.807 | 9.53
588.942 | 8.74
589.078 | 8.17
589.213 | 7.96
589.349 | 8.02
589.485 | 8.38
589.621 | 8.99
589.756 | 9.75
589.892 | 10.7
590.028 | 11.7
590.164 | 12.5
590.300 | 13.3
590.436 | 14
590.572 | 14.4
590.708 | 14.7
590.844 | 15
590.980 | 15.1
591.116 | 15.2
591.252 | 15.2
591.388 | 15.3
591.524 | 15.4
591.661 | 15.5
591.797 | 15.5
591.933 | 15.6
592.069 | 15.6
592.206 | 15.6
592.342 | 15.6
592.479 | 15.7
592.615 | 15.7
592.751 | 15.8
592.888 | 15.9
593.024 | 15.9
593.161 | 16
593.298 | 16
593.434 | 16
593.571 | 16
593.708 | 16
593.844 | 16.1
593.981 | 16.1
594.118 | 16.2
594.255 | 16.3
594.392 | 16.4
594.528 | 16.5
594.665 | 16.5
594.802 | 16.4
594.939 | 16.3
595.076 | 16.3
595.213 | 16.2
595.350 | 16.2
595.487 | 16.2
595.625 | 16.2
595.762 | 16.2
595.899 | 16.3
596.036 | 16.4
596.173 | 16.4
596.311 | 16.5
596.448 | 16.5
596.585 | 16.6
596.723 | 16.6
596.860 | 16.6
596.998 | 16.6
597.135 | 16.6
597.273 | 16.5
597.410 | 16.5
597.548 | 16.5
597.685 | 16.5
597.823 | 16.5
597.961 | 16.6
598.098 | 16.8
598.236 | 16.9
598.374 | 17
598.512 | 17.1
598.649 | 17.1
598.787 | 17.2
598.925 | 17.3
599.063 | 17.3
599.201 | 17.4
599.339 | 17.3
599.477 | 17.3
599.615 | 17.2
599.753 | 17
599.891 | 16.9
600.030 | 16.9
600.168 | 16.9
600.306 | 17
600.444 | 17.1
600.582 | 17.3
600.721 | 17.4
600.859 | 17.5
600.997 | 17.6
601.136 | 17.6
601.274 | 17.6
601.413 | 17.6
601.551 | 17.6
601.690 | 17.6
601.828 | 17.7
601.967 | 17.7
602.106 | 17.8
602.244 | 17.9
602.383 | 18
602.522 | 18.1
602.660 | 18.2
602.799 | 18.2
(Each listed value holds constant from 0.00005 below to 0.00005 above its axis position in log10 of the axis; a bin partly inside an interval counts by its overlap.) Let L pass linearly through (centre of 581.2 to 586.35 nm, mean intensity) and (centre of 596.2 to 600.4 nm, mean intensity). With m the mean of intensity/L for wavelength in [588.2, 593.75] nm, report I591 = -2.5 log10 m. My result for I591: 0.27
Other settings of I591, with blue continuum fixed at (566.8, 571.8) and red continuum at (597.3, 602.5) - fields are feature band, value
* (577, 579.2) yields -0.048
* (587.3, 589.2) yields 0.296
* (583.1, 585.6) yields -0.072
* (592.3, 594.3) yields 0.068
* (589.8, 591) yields 0.255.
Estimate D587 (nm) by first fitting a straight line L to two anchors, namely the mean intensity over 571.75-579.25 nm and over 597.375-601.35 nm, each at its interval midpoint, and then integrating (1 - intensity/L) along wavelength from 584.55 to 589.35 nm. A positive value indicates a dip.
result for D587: 0.689 nm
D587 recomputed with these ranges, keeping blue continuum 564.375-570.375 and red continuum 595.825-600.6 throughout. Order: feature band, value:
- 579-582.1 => -0.41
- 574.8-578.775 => -0.29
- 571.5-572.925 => -0.07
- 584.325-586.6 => -0.05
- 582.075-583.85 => -0.15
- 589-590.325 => 0.54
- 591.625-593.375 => 0.10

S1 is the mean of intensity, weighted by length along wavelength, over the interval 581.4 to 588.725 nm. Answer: 16.7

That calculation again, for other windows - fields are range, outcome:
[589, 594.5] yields 14.2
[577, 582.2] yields 18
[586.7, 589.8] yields 12.6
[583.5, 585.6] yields 17.8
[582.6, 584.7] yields 18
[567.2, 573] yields 16.3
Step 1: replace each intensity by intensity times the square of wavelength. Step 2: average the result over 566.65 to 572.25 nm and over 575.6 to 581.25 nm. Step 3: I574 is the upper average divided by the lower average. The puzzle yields 1.1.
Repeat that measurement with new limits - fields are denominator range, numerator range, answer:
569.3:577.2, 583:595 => 0.94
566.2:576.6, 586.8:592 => 0.84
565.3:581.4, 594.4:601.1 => 1.07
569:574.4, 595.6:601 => 1.11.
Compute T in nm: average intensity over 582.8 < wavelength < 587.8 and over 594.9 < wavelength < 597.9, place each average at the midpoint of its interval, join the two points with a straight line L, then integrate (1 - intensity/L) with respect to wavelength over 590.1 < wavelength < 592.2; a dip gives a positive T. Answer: 0.23 nm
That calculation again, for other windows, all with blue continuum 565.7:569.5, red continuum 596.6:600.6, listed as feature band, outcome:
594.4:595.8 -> 0.04 nm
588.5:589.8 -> 0.59 nm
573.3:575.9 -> -0.27 nm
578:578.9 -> -0.04 nm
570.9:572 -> -0.03 nm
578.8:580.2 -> -0.17 nm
